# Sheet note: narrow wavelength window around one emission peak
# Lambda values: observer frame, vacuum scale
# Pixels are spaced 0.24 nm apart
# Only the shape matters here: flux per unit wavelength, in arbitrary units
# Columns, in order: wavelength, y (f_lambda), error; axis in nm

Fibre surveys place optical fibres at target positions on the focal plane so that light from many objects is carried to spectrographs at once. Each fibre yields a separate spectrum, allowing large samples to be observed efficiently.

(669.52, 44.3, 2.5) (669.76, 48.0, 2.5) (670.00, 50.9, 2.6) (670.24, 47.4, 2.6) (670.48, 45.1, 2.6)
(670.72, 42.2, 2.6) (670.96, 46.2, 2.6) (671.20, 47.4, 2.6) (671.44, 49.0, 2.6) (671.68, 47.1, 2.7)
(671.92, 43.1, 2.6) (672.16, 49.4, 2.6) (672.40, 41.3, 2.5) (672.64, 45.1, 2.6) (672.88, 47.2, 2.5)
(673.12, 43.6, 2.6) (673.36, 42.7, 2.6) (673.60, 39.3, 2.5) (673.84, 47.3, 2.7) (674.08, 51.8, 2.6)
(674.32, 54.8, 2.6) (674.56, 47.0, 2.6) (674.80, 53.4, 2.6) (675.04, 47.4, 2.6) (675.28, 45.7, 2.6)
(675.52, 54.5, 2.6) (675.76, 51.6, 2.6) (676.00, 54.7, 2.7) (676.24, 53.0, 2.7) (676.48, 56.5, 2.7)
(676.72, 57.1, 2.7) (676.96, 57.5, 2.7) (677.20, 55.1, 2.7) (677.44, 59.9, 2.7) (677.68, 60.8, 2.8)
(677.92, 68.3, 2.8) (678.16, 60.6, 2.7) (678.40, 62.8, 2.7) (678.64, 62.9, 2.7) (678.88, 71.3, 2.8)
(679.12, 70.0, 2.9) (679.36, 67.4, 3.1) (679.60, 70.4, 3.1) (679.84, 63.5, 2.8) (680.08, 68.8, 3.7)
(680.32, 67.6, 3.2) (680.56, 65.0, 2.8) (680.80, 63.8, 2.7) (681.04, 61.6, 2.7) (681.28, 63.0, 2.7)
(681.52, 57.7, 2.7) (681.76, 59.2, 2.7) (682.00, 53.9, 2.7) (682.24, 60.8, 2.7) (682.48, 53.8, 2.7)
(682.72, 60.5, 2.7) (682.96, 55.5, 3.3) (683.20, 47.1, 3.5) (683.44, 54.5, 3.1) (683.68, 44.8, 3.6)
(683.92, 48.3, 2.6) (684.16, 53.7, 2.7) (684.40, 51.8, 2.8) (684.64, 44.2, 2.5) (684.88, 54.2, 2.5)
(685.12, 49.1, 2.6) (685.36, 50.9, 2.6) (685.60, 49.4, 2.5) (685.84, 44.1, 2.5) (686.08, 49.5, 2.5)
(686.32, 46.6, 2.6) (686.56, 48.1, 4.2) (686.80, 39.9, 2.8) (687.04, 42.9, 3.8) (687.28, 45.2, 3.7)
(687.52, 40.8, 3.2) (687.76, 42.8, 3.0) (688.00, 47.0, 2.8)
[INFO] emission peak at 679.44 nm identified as Mg II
